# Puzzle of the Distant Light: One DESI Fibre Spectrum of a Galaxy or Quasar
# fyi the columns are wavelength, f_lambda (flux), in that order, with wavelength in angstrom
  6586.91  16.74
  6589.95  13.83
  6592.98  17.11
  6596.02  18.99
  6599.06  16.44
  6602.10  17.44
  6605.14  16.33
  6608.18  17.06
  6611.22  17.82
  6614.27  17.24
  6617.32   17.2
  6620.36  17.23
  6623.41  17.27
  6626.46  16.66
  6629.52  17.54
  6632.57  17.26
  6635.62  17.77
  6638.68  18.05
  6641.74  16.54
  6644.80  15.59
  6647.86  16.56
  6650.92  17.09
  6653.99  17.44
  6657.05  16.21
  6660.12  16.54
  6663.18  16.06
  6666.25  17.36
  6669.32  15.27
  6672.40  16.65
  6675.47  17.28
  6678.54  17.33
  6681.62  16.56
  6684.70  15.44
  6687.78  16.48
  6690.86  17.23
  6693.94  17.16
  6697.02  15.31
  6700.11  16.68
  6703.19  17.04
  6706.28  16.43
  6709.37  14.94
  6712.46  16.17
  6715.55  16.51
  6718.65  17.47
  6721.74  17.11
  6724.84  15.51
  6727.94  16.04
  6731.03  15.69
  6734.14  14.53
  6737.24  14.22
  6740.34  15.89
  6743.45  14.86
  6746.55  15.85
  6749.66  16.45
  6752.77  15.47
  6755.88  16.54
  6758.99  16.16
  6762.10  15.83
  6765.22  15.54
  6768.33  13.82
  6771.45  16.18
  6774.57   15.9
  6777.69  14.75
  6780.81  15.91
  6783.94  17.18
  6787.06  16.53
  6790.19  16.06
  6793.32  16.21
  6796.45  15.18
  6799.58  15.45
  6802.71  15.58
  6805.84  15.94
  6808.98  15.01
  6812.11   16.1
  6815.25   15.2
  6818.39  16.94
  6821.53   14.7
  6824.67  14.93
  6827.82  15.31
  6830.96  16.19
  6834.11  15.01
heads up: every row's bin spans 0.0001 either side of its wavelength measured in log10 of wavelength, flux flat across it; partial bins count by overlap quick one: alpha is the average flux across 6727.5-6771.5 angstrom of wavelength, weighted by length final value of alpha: 15.5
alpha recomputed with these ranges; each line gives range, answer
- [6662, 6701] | 16.5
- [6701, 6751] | 15.9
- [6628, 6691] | 16.8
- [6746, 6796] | 15.9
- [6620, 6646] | 17.1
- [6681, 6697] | 16.5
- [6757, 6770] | 15.4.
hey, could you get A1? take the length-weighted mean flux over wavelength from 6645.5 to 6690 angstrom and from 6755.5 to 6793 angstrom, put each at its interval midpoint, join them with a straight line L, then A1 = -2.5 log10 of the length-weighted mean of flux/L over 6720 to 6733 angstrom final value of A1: 0.01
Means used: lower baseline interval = 16.6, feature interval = 16.1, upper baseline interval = 15.9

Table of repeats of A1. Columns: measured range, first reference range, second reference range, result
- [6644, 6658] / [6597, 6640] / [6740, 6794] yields 0.019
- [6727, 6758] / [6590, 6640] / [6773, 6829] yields 0.043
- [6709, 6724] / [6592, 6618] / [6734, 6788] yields -0.025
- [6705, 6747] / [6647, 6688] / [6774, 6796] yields 0.035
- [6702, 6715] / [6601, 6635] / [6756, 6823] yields 0.019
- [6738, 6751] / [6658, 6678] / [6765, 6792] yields 0.025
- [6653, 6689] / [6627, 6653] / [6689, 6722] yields 0.017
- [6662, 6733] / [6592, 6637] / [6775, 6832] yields 0.013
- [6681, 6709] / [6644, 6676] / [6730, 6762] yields -0.017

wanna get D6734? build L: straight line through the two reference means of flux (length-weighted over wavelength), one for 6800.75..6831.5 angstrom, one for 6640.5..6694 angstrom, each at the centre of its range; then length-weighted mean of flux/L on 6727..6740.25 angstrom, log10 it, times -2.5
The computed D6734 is 0.07 mag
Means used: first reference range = 16.6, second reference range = 15.6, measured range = 15.2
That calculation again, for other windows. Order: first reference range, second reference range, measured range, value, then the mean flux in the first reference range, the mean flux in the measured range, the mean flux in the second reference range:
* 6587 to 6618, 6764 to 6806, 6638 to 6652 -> 0.00 mag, 16.9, 16.7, 15.7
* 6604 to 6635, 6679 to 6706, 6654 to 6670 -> 0.02 mag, 17.2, 16.5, 16.5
